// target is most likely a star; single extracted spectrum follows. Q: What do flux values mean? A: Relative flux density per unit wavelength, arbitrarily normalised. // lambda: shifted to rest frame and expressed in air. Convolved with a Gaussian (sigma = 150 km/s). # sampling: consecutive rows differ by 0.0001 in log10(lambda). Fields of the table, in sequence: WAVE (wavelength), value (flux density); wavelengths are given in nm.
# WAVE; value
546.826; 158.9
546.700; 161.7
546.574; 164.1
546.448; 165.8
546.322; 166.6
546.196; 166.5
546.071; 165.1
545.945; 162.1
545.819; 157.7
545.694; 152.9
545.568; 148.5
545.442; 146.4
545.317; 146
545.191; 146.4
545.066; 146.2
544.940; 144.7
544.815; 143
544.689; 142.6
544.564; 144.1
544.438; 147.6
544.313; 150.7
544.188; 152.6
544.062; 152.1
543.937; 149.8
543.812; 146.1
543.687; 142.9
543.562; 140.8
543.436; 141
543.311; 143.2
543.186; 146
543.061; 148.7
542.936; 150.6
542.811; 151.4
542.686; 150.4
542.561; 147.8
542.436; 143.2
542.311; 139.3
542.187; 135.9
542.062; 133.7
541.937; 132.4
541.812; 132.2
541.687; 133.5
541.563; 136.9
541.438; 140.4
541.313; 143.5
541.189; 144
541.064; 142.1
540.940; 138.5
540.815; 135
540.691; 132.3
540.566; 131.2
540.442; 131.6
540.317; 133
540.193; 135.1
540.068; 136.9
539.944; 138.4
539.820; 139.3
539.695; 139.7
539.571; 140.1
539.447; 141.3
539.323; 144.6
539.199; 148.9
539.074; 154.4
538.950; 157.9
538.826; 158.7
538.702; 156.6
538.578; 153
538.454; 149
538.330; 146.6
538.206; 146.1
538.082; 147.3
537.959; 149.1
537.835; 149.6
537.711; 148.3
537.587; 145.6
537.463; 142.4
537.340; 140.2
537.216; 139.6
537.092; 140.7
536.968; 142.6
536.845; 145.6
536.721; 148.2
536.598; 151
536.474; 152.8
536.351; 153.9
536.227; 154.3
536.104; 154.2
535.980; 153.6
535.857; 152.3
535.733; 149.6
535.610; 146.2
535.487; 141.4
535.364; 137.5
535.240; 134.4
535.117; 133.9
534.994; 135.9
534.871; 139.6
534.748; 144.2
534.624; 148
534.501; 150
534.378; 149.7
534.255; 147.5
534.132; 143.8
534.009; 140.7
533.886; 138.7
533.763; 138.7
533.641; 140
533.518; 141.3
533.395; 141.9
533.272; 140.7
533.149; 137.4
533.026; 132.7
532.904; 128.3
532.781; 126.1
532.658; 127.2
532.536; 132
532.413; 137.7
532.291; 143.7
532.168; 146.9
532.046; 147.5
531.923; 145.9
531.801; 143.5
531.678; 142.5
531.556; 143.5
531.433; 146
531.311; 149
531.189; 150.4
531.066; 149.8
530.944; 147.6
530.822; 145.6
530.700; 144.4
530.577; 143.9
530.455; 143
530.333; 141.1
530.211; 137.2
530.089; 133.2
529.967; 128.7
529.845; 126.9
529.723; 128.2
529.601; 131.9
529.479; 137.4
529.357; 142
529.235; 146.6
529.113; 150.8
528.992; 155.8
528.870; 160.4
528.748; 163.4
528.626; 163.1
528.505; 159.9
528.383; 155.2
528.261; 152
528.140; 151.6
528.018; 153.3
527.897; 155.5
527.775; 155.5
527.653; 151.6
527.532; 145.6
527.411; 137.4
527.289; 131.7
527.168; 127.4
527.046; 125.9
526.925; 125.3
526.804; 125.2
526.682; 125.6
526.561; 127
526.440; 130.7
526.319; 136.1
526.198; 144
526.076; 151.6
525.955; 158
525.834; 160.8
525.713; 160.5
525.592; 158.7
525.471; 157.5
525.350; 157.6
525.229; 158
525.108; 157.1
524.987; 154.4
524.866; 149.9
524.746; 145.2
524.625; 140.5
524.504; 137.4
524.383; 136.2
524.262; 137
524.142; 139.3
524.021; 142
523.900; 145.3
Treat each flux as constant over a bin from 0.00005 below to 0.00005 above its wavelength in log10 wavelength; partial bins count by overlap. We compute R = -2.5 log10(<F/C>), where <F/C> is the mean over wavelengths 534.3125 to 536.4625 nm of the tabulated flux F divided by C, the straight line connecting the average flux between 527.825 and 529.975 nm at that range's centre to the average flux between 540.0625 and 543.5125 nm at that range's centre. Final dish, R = -0.015 mag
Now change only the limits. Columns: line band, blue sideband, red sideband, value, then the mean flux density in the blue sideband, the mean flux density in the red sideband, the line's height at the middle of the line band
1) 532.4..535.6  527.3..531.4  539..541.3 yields 0.03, 146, 139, 143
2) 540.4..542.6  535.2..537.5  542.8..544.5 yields 0.07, 146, 147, 147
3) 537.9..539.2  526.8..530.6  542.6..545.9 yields -0.04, 144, 147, 146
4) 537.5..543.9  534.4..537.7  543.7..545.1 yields 0.02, 145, 147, 146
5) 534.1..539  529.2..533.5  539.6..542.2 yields -0.07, 140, 136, 138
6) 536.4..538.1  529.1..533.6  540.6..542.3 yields -0.06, 140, 137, 138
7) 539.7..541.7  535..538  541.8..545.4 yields 0.06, 146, 145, 145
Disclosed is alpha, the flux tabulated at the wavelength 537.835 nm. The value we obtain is 149.6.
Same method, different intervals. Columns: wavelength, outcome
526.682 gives 125.6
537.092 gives 140.7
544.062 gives 152.1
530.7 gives 144.4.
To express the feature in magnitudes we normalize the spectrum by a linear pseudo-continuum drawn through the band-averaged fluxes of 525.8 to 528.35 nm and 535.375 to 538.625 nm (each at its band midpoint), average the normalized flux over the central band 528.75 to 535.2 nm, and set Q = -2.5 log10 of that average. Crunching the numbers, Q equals 0.02 mag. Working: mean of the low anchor 141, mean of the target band 142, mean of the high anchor 148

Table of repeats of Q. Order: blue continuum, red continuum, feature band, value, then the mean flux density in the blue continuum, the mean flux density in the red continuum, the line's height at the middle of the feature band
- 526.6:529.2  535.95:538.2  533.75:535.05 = 0.03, 146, 148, 147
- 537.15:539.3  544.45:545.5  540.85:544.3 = 0.03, 149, 145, 146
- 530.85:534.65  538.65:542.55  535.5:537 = -0.07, 142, 140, 141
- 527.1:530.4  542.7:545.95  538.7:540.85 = 0.04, 145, 148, 147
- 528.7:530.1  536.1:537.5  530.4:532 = -0.02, 142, 147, 143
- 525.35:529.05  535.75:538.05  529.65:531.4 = 0.05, 147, 148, 147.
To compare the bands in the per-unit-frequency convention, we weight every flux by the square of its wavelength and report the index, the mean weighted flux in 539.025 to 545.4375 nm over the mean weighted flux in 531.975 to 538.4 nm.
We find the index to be 1.02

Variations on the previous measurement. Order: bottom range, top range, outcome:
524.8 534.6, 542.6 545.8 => 1.08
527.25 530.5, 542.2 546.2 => 1.08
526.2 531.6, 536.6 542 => 1.04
